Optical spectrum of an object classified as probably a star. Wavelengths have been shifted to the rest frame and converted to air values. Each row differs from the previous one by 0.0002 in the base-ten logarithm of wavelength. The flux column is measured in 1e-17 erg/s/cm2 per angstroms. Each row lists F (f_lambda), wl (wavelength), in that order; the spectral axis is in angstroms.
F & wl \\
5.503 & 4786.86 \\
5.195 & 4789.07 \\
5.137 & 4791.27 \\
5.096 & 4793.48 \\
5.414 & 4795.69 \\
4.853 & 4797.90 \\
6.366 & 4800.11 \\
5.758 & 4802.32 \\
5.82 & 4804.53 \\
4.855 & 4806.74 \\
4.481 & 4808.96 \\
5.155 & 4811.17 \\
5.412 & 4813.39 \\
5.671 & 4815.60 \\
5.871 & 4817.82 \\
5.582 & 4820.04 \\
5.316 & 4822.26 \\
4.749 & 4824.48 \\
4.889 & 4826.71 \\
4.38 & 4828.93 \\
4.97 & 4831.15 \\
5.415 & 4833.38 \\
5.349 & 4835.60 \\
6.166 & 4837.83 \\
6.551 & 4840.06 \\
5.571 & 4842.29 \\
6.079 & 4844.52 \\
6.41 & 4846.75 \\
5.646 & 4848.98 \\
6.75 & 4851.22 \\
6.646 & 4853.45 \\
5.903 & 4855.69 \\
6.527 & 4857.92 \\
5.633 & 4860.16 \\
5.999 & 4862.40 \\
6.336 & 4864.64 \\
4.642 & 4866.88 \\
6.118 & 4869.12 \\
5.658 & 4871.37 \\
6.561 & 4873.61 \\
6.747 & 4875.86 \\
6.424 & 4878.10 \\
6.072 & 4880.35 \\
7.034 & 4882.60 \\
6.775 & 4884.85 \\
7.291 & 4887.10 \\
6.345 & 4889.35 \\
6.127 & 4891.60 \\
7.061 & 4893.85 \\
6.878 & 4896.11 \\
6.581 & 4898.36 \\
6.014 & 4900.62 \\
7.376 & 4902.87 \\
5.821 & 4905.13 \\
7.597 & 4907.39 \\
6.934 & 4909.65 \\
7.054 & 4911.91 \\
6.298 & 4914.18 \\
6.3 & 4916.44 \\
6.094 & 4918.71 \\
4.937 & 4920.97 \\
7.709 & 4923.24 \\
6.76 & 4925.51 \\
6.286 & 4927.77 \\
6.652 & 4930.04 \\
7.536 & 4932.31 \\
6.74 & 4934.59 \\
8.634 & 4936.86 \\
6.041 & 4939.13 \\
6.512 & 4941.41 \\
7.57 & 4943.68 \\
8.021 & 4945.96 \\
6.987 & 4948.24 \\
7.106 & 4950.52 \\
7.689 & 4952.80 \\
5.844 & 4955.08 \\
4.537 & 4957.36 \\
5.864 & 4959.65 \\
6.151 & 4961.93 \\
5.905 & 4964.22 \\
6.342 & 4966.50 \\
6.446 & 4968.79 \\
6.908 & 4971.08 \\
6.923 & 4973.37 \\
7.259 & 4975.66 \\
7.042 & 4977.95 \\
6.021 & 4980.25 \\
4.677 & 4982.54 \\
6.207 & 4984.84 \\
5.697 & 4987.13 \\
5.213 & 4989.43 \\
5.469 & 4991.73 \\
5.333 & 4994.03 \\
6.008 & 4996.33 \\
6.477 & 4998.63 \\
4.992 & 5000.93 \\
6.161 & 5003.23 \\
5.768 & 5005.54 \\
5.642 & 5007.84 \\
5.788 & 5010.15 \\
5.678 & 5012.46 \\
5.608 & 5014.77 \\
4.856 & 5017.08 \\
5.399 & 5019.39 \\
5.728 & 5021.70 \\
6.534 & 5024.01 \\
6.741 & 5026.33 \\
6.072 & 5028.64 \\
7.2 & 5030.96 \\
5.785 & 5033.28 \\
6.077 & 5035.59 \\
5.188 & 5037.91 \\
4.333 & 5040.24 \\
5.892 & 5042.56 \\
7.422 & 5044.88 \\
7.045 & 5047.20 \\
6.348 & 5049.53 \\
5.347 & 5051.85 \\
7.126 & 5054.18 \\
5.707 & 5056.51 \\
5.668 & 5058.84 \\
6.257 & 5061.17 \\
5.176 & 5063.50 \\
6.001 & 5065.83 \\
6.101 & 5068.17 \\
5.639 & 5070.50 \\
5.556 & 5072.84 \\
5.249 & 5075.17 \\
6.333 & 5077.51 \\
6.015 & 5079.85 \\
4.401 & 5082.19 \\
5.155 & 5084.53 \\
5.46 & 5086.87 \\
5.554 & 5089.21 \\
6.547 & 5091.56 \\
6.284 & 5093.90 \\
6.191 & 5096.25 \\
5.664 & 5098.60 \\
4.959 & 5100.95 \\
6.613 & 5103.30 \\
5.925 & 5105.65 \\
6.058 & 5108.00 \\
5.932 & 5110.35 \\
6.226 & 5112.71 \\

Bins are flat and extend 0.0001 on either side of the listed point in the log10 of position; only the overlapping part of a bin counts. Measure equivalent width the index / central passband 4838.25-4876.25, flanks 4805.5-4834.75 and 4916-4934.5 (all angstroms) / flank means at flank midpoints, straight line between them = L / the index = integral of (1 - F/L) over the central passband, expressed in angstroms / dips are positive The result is -3.1 angstroms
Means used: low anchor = 5.14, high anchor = 6.55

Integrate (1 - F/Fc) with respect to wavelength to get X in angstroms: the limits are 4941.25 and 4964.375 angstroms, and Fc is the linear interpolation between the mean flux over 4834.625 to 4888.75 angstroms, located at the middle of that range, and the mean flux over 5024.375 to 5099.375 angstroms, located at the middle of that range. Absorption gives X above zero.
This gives -1.94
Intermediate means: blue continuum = 6.21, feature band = 6.59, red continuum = 5.93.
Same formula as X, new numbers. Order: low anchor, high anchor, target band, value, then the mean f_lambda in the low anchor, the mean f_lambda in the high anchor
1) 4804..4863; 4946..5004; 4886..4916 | -4.25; 5.62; 6.17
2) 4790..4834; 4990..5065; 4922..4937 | -3.93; 5.26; 5.9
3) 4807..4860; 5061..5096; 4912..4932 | -2.86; 5.62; 5.71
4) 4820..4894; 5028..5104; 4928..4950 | -4.45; 5.99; 5.88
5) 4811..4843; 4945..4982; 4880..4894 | -1.85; 5.41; 6.53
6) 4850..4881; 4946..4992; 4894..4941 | -3.86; 6.14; 6.27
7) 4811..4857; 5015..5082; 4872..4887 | -2.37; 5.66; 5.93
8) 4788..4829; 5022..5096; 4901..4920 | -3.73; 5.29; 5.94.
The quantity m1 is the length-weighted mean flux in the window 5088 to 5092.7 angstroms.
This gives 6.04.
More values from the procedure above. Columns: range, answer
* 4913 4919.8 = 6.23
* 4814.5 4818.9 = 5.77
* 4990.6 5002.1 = 5.66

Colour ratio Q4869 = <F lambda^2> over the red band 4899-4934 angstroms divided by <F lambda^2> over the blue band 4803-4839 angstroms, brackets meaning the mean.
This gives 1.3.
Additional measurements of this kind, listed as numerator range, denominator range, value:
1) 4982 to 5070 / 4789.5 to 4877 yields 1.12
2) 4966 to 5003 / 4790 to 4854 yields 1.17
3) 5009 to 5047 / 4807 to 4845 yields 1.20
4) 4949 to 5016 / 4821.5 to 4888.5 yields 1.06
